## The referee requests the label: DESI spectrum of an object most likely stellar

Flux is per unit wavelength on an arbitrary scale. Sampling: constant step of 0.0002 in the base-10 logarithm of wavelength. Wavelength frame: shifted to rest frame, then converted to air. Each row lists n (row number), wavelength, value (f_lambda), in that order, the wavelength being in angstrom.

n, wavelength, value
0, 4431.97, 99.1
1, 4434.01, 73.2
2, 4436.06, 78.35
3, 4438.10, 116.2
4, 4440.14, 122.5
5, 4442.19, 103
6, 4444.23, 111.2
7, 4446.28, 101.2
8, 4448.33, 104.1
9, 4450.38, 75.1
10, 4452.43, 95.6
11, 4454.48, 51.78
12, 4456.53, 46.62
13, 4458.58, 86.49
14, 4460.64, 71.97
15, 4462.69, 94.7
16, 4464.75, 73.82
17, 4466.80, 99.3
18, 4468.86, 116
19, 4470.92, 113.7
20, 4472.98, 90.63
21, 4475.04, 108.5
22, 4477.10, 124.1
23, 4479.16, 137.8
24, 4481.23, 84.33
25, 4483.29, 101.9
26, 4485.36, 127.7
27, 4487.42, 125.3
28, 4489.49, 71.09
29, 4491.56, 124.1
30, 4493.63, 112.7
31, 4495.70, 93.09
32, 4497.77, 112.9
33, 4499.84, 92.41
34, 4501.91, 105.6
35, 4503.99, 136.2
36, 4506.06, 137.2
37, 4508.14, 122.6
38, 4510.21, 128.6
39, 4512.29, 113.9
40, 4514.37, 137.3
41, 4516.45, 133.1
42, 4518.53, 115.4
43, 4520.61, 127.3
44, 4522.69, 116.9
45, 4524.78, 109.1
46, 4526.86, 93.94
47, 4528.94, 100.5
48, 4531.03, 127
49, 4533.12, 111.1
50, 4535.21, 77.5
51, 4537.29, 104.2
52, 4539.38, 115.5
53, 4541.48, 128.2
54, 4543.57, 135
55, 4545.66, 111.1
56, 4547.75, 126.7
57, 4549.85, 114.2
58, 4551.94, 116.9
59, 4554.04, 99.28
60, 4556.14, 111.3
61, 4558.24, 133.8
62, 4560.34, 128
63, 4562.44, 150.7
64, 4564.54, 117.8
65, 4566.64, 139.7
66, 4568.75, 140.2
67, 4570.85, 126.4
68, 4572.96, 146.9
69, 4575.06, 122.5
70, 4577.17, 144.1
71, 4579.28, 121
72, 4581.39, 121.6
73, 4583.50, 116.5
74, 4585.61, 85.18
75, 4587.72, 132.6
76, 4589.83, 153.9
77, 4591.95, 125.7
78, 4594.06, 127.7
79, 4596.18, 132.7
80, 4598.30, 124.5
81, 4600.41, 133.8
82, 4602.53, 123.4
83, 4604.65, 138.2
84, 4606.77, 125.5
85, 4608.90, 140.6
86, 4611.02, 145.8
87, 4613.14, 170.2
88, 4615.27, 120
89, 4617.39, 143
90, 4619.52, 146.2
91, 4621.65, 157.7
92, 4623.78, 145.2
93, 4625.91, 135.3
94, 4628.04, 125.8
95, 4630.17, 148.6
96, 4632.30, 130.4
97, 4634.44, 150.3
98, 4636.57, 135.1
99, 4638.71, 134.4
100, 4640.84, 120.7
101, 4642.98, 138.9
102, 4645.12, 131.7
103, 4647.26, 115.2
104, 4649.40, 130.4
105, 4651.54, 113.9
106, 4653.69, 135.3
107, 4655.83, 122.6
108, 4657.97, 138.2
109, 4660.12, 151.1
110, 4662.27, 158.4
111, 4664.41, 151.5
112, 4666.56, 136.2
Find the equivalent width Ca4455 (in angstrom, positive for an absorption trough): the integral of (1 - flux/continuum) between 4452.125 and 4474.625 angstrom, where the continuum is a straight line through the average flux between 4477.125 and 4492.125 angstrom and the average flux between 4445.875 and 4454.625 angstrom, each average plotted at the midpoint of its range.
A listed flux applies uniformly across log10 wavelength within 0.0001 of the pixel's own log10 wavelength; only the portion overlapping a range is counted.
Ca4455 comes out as 2.62 angstrom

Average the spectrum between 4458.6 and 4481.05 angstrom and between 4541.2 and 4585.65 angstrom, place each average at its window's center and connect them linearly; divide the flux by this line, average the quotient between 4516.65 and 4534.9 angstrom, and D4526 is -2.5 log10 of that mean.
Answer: 0.03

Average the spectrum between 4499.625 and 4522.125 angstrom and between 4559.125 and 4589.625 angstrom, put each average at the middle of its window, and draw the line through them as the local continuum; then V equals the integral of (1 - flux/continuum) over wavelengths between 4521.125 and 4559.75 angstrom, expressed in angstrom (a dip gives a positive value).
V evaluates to 3.93 angstrom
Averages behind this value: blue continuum 124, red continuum 129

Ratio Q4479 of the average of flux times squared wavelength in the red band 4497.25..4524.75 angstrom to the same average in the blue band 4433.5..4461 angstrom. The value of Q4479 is 1.4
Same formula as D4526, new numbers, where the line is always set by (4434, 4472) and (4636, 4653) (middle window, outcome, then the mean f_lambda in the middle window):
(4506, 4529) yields -0.16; 120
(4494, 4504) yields -0.05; 105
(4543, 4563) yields -0.11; 122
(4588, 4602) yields -0.13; 133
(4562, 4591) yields -0.13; 129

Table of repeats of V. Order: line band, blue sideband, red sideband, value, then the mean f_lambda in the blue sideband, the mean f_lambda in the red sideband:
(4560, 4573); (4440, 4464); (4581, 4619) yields -1.5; 87.2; 132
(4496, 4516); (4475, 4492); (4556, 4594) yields -0.7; 111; 129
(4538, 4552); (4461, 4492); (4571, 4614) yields 0.0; 105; 131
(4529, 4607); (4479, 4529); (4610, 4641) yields 2.9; 114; 141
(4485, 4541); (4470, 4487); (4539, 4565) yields 1.4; 112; 122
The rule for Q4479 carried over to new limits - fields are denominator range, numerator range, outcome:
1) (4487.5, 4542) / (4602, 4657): 1.26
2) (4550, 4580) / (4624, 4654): 1.06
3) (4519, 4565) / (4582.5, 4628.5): 1.19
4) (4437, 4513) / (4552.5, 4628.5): 1.34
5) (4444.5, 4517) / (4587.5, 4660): 1.38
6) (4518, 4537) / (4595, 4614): 1.31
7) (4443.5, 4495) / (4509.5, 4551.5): 1.22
